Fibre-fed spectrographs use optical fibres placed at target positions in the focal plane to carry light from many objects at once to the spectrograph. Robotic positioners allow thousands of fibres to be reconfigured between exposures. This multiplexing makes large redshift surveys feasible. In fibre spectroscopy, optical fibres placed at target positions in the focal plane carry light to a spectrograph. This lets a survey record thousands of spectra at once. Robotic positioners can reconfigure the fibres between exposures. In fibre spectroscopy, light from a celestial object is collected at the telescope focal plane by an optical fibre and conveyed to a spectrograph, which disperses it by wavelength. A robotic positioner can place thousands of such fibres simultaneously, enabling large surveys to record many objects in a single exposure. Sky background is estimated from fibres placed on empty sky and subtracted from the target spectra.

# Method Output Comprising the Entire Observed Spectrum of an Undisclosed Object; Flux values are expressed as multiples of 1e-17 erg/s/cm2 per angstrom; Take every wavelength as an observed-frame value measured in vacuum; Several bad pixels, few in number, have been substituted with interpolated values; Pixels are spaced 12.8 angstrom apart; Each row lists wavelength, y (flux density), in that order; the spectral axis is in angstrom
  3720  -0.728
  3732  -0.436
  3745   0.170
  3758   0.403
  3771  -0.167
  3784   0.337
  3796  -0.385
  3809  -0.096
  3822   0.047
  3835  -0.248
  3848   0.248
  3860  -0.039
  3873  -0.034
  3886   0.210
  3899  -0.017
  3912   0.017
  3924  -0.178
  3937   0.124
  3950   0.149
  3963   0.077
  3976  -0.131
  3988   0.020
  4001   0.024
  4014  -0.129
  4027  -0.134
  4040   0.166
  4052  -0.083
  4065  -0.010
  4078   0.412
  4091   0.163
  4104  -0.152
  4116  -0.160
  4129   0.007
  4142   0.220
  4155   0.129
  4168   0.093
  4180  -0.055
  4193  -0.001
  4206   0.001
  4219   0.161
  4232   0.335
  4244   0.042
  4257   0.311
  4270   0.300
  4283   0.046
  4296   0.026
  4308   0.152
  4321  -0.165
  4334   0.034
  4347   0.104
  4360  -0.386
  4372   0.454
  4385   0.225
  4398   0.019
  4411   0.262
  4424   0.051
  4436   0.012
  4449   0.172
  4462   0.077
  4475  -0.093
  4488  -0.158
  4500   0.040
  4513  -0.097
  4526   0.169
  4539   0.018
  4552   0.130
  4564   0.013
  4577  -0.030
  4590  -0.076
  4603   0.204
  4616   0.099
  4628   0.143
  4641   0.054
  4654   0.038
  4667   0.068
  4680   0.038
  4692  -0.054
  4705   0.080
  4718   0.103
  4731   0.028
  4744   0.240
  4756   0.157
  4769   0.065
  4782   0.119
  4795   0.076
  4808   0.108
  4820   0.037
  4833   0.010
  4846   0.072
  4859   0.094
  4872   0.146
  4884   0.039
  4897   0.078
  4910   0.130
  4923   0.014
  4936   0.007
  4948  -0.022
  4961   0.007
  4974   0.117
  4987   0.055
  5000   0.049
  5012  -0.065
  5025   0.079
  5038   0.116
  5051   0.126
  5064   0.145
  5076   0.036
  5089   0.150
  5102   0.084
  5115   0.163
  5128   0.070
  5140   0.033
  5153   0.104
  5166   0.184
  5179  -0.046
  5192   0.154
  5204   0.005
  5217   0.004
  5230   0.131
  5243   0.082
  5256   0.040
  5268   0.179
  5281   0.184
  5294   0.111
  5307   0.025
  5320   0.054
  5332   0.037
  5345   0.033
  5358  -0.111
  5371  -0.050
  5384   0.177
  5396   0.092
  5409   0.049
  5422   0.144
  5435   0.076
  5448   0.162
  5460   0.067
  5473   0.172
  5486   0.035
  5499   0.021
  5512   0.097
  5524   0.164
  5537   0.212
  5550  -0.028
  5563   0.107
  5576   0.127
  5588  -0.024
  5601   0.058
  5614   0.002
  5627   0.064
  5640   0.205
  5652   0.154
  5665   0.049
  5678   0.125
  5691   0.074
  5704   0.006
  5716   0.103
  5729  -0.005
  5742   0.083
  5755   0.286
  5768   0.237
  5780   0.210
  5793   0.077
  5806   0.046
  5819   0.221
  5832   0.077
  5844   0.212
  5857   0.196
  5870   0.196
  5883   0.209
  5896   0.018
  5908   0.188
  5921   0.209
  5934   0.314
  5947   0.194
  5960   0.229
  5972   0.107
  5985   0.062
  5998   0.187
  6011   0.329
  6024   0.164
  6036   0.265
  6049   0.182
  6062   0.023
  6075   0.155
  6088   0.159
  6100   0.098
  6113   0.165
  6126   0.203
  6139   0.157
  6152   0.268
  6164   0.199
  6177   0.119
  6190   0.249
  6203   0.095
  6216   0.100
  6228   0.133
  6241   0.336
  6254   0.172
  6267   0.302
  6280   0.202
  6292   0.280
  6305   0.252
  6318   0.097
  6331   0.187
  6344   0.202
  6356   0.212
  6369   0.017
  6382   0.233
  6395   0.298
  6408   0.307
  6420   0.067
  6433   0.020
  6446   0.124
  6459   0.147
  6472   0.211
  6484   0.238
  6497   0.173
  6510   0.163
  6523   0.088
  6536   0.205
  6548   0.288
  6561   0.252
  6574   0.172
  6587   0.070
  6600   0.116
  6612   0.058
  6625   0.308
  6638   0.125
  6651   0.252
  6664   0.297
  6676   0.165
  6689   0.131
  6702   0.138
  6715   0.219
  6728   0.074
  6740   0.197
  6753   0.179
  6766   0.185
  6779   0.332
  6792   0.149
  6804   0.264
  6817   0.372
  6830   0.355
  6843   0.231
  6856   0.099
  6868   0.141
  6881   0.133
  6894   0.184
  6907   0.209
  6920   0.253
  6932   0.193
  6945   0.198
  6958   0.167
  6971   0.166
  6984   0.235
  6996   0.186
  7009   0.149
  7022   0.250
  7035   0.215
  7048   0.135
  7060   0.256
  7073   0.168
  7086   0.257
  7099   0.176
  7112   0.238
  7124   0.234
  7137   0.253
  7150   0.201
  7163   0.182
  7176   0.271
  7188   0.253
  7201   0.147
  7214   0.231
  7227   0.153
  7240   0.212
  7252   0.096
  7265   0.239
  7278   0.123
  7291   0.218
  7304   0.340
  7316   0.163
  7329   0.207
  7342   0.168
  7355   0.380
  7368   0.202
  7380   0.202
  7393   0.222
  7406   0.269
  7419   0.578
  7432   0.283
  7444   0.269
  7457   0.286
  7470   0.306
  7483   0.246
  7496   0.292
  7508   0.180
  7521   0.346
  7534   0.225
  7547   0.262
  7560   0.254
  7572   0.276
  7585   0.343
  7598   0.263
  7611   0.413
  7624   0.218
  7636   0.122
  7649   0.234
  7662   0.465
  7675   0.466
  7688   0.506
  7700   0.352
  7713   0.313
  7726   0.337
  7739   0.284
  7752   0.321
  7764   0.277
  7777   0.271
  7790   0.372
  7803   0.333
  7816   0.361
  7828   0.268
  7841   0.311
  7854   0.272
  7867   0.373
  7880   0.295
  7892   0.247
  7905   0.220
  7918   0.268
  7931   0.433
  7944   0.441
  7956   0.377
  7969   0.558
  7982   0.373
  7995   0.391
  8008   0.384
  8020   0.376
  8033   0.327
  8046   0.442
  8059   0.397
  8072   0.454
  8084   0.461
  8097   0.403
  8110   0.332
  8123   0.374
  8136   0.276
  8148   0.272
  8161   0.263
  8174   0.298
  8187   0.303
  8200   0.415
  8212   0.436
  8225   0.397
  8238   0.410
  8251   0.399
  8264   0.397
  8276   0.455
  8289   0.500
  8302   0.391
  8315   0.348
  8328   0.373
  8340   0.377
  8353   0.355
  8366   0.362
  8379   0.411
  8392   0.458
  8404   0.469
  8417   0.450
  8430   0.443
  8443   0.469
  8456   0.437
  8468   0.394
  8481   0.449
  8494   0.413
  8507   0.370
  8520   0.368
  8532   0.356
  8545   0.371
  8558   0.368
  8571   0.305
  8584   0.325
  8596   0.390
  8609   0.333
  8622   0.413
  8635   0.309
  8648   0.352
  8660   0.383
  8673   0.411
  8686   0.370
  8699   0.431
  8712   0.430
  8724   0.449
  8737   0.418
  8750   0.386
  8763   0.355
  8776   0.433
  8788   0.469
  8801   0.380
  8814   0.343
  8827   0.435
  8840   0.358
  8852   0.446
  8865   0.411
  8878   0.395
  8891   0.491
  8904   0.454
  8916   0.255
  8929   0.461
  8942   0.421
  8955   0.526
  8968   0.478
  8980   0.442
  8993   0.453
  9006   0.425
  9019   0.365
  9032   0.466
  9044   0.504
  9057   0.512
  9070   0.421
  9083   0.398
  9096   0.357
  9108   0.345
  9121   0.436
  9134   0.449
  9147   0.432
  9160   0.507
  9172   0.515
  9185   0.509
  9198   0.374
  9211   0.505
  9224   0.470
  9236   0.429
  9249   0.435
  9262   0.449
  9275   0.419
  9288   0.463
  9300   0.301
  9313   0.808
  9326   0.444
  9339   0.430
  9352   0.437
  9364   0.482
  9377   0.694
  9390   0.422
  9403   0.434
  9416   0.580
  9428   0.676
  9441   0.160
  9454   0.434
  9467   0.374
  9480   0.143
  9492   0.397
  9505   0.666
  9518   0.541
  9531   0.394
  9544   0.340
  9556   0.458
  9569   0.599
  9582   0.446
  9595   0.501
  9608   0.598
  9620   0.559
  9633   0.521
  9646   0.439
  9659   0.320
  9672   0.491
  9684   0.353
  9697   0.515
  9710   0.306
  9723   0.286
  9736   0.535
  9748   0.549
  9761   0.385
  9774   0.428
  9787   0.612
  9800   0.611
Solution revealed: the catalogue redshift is 0.99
